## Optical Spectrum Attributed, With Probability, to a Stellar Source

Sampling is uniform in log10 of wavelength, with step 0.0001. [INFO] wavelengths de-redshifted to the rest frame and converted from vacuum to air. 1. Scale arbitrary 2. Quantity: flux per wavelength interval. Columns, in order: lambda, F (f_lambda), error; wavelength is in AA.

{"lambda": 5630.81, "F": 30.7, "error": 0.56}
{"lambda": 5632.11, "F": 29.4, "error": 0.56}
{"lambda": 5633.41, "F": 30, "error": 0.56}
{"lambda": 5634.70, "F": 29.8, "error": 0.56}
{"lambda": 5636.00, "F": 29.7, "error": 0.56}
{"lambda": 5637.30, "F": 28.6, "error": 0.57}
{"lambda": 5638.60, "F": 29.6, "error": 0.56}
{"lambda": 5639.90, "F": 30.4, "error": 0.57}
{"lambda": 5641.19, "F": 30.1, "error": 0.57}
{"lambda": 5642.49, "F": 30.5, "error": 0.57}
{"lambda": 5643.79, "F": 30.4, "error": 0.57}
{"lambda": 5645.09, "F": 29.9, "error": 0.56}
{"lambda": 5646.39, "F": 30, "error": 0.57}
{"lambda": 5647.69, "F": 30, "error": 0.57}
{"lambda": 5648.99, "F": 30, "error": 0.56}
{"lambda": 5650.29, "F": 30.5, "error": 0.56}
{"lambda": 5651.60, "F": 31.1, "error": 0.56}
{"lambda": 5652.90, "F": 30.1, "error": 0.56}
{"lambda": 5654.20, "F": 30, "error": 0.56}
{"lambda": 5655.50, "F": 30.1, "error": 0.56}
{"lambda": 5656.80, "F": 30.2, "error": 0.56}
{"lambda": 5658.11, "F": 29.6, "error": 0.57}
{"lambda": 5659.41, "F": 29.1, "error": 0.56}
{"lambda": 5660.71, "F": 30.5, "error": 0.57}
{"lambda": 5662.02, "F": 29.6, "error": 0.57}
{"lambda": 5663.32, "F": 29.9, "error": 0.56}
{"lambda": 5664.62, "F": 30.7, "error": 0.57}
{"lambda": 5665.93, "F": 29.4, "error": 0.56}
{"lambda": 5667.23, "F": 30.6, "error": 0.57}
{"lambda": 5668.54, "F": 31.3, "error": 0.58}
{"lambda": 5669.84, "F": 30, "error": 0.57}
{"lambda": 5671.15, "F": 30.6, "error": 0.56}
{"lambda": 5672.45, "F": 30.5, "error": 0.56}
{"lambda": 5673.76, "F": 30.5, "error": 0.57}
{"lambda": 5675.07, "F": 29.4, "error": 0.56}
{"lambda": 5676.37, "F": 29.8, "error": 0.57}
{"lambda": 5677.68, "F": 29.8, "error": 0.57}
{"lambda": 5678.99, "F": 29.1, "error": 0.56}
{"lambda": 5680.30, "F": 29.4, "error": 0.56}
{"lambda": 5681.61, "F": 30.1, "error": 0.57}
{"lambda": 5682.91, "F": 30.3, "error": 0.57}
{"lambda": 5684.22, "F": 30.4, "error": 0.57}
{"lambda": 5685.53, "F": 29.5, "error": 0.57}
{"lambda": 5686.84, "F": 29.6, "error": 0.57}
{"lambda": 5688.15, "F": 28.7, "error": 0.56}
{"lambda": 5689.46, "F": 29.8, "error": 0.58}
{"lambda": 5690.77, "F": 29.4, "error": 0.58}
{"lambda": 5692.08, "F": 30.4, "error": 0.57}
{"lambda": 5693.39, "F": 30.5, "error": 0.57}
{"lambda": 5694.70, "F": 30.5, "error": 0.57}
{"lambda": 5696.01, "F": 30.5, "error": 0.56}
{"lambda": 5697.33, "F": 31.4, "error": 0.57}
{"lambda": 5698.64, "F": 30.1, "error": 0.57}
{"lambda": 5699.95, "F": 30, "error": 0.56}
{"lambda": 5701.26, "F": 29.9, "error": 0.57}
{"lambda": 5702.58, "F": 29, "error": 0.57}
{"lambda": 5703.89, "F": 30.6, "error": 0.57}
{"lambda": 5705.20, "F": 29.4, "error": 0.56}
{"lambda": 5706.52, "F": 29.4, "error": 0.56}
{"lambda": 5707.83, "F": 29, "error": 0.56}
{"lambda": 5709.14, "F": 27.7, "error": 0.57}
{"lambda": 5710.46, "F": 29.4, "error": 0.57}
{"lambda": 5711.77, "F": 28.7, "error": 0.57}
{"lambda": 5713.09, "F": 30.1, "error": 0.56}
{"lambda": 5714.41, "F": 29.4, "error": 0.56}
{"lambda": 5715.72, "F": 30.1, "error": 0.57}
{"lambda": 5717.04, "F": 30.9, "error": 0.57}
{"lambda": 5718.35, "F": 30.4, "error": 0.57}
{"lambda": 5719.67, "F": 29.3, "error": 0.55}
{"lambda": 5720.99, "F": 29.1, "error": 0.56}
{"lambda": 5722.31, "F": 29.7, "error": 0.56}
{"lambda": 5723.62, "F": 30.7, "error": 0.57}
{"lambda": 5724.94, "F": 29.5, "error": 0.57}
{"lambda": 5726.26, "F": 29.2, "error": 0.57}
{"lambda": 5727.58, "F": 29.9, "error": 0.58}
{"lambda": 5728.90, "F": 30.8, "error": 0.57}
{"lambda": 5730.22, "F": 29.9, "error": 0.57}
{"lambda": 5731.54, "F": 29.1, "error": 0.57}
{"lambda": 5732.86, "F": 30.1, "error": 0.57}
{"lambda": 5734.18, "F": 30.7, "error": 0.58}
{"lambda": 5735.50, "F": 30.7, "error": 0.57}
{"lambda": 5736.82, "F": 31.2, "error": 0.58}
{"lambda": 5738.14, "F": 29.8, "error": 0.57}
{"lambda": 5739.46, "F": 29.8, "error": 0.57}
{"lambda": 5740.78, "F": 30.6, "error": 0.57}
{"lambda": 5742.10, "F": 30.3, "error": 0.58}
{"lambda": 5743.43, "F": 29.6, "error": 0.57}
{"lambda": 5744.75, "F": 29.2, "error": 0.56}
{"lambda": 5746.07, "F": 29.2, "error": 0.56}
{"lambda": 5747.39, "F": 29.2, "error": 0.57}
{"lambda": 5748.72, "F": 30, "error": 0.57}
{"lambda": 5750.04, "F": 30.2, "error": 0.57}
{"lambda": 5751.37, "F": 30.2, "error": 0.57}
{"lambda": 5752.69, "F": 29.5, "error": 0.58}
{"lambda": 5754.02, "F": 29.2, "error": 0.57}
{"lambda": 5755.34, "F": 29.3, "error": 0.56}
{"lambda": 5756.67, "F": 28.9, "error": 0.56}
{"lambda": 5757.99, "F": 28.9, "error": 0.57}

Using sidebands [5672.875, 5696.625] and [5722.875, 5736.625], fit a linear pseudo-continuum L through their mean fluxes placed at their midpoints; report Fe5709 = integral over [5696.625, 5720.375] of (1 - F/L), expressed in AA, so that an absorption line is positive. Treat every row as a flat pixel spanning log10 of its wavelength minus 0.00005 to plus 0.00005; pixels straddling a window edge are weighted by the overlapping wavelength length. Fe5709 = 0.2 AA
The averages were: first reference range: 29.9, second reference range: 30.1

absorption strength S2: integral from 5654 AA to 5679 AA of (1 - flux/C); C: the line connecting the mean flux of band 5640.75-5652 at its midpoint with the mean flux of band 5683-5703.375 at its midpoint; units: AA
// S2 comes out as 0.1 AA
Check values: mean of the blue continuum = 30.2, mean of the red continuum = 30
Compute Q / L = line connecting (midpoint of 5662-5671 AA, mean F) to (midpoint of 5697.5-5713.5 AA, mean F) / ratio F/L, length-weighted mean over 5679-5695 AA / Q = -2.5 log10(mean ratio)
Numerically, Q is 0.00 mag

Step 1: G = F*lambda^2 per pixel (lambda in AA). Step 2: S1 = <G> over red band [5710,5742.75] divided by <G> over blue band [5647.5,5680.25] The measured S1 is 1.02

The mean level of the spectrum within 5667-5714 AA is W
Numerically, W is 29.9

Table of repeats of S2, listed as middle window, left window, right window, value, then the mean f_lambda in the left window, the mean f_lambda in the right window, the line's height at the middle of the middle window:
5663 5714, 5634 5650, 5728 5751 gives 0.17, 29.9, 30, 30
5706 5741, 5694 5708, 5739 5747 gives 0.09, 30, 29.8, 29.9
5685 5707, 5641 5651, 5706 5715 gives -0.45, 30.2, 29.1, 29.3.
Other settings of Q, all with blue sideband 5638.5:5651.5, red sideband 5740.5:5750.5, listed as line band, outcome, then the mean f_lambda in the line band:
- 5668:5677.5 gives -0.01 mag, 30.3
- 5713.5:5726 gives 0.00 mag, 29.9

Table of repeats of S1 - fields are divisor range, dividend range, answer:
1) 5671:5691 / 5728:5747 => 1.03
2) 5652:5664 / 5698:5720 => 1.01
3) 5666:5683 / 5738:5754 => 1.01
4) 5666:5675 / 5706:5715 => 0.97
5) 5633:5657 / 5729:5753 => 1.03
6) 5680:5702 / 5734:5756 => 1.01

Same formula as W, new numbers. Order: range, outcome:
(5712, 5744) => 30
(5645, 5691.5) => 30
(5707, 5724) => 29.6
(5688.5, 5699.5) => 30.3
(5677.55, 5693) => 29.7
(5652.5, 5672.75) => 30.1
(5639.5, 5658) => 30.2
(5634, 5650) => 29.9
